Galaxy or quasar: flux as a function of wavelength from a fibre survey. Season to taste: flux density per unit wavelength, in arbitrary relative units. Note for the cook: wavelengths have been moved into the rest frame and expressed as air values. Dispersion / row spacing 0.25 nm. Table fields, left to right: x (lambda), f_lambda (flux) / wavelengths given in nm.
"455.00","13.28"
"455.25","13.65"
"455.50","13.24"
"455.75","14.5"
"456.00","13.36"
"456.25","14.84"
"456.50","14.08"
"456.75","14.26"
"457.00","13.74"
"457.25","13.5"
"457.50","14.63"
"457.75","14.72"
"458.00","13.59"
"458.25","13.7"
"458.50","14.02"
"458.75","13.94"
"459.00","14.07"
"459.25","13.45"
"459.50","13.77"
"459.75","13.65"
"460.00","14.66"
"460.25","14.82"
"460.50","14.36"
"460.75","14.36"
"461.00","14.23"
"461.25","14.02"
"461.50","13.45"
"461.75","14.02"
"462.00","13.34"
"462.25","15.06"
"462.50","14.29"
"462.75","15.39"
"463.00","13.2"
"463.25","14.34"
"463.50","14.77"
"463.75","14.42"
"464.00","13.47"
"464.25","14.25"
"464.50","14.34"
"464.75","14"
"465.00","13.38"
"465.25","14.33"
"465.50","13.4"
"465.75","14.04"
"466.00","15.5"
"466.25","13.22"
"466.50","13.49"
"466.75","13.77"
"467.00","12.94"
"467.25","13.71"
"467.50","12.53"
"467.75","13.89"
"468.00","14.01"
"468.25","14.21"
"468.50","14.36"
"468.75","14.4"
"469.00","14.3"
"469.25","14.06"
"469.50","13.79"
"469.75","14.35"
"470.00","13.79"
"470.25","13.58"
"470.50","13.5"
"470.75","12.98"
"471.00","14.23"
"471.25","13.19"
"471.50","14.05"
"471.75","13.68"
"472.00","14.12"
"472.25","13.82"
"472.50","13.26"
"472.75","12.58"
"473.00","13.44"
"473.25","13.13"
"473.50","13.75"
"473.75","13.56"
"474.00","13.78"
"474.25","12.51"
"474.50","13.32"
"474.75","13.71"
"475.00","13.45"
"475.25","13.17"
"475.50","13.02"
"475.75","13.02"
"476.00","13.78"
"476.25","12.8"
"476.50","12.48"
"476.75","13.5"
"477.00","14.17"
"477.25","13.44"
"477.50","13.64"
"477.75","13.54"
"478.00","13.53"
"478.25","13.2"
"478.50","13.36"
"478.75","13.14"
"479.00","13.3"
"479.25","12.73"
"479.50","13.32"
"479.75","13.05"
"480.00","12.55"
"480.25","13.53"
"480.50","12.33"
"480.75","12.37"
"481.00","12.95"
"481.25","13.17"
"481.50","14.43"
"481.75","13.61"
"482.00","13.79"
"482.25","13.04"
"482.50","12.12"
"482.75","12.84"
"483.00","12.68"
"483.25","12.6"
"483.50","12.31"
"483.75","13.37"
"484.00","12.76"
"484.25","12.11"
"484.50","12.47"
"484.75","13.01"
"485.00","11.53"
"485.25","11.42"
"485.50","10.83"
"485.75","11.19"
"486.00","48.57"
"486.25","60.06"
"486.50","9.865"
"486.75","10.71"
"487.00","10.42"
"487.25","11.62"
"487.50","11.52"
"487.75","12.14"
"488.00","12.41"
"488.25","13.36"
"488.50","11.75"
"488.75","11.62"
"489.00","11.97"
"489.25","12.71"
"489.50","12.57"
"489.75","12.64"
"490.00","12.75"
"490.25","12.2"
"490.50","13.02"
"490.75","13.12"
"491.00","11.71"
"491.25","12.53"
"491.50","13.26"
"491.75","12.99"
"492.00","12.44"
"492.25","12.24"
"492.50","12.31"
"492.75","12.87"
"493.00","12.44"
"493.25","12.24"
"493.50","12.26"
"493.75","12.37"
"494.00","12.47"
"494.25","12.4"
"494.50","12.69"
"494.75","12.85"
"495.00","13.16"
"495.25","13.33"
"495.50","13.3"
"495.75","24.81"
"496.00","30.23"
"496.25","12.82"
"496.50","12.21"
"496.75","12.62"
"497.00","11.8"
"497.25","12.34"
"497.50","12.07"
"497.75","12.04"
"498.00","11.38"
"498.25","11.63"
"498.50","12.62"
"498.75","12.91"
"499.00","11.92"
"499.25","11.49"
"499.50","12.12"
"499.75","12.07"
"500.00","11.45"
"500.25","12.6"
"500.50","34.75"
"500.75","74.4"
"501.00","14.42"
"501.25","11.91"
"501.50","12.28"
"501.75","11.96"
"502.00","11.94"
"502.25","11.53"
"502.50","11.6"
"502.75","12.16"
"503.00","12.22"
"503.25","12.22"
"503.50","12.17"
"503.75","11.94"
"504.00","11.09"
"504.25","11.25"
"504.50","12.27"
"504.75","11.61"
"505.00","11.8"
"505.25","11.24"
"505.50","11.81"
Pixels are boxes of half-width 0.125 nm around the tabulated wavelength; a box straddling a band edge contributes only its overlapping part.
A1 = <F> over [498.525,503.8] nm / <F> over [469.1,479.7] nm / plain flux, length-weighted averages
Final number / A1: 1.20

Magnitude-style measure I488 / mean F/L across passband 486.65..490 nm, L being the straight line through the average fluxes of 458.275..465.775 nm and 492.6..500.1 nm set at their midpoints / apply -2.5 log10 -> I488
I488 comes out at 0.13 mag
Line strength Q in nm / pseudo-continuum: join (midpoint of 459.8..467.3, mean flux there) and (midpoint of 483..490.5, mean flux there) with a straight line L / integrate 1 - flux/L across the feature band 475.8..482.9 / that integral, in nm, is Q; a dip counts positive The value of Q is 0.681 nm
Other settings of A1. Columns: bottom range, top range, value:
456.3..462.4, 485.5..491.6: 1.10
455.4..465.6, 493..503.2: 1.07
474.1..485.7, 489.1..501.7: 1.14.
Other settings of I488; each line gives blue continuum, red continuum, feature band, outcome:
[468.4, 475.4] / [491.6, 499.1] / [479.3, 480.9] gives 0.06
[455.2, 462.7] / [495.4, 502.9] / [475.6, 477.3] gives 0.12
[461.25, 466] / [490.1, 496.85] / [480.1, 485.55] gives 0.09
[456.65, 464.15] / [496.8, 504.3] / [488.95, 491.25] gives 0.17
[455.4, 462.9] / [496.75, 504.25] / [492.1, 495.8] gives 0.12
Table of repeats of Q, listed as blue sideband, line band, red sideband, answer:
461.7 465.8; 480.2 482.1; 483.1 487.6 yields 0.327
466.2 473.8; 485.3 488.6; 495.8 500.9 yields -0.434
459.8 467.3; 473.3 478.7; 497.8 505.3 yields 0.366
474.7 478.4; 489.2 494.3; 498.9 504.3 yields 0.816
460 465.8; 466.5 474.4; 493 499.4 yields 0.210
